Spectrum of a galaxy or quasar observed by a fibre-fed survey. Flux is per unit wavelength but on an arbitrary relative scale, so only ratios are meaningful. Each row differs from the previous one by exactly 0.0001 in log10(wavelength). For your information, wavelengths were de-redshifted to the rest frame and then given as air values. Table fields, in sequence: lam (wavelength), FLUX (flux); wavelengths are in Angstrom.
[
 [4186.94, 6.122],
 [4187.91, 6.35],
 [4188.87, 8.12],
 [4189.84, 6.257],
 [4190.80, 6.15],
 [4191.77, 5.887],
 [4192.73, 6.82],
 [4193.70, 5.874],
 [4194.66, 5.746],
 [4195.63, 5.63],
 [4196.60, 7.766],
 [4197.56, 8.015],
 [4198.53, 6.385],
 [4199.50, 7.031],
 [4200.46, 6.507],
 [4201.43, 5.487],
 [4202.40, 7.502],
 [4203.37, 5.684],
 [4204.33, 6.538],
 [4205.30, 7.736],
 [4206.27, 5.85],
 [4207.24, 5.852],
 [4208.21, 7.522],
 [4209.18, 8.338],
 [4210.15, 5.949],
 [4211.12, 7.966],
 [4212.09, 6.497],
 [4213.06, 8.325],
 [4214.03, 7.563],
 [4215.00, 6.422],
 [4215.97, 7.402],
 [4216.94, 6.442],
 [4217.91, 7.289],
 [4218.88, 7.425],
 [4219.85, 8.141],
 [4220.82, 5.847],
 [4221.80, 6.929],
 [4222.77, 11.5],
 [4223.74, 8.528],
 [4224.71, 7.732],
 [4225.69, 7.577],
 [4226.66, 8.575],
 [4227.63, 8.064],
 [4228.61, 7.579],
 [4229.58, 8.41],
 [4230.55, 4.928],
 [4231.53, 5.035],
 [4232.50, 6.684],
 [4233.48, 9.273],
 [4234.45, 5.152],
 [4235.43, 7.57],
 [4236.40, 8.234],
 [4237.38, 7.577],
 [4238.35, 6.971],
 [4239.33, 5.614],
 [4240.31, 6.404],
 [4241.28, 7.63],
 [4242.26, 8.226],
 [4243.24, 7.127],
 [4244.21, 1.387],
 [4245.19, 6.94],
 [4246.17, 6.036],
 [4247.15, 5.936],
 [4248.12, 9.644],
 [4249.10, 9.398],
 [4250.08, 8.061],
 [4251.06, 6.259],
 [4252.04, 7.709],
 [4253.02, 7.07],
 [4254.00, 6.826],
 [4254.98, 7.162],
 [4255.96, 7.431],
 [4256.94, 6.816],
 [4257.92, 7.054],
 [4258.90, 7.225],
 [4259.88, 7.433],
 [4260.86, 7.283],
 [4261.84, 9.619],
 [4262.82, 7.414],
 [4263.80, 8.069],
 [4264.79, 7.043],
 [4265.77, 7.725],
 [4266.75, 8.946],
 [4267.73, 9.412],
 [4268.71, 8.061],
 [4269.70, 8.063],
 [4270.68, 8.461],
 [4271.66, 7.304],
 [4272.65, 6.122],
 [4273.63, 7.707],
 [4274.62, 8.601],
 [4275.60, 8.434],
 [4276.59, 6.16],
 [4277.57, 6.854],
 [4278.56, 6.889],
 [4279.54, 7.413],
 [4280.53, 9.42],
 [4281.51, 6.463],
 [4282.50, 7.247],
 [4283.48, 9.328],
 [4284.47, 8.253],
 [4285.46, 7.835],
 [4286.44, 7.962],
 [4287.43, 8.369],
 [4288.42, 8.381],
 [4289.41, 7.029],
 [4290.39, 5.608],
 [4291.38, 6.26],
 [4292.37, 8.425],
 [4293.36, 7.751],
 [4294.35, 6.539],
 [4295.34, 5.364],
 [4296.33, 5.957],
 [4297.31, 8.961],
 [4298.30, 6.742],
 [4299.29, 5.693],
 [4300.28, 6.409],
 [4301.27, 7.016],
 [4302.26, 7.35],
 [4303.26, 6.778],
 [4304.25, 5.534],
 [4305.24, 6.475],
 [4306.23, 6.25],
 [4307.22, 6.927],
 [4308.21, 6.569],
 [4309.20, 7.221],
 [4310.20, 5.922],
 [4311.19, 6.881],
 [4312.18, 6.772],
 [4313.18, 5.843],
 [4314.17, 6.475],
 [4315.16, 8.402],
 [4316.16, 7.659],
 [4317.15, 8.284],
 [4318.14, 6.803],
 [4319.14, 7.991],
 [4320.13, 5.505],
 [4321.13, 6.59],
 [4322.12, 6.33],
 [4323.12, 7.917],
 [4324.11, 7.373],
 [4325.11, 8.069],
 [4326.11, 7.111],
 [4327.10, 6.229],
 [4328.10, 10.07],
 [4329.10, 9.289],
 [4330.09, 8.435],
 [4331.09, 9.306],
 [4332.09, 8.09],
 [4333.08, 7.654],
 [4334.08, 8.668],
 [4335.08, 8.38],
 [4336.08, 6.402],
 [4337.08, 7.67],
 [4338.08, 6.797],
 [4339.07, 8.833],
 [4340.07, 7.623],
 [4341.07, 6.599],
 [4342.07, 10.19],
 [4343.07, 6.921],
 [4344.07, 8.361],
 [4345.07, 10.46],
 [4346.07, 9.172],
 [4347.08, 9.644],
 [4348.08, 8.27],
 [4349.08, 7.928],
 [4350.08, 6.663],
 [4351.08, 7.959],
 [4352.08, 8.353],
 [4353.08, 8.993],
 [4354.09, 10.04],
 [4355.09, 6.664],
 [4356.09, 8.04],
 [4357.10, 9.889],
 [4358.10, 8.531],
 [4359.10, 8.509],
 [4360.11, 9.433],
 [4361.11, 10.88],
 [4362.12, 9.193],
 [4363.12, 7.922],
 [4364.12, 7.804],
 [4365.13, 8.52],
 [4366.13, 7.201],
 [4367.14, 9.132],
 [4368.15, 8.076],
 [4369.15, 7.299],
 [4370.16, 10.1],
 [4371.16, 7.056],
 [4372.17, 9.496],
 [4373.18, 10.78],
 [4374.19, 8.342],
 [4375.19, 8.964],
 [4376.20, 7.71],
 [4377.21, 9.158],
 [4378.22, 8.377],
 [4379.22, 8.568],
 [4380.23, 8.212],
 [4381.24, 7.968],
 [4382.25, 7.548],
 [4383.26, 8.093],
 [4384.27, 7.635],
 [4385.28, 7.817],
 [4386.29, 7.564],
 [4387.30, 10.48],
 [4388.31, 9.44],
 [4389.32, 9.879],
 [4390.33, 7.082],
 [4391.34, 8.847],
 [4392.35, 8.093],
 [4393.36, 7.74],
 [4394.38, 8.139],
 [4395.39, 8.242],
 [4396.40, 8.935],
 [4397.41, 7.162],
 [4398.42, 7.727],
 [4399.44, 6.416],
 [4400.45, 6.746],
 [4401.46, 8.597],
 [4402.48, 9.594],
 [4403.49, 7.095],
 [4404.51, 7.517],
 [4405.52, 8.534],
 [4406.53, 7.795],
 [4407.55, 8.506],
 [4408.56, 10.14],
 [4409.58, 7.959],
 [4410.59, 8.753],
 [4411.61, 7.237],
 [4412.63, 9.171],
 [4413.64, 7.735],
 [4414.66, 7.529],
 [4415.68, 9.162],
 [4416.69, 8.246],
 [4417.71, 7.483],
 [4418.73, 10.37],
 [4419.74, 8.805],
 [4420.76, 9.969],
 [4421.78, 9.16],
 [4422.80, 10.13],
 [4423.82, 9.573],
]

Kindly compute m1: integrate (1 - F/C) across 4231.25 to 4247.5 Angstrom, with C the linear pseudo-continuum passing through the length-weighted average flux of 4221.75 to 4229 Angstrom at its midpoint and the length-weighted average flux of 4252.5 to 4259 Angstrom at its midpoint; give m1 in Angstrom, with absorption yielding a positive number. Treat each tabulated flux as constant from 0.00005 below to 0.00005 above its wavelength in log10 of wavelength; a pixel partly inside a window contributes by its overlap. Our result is 2.5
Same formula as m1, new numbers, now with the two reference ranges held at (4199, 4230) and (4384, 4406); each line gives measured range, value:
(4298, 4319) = 2.6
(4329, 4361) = -1.9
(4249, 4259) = 0.3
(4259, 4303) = 0.6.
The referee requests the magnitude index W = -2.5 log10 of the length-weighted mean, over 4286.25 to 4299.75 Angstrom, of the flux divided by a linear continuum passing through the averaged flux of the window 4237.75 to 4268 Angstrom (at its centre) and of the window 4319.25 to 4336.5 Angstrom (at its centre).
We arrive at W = 0.07 mag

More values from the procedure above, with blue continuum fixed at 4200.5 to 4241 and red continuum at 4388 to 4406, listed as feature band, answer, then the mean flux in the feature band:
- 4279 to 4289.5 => -0.07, 8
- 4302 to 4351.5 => 0.02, 7.57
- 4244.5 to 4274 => -0.03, 7.57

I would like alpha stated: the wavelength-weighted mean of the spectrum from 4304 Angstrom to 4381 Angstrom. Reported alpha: 8.01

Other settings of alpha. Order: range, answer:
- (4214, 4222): 7.03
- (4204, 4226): 7.37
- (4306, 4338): 7.41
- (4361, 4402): 8.34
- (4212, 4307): 7.32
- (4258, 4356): 7.59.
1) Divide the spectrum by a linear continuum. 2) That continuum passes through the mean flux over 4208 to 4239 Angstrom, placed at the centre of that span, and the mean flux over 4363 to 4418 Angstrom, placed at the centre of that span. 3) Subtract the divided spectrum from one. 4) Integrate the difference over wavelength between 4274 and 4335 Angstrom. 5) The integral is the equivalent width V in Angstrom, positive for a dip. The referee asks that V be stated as 3.99 Angstrom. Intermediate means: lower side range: 7.41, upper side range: 8.28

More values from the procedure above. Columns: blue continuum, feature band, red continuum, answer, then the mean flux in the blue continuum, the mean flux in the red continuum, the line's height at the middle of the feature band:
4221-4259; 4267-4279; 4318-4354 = -0.3 Angstrom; 7.22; 8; 7.49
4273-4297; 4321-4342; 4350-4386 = 0.4 Angstrom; 7.43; 8.49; 8.02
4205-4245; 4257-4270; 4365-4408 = -0.9 Angstrom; 7.15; 8.28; 7.42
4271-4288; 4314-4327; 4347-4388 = 1.3 Angstrom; 7.68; 8.5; 8.06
